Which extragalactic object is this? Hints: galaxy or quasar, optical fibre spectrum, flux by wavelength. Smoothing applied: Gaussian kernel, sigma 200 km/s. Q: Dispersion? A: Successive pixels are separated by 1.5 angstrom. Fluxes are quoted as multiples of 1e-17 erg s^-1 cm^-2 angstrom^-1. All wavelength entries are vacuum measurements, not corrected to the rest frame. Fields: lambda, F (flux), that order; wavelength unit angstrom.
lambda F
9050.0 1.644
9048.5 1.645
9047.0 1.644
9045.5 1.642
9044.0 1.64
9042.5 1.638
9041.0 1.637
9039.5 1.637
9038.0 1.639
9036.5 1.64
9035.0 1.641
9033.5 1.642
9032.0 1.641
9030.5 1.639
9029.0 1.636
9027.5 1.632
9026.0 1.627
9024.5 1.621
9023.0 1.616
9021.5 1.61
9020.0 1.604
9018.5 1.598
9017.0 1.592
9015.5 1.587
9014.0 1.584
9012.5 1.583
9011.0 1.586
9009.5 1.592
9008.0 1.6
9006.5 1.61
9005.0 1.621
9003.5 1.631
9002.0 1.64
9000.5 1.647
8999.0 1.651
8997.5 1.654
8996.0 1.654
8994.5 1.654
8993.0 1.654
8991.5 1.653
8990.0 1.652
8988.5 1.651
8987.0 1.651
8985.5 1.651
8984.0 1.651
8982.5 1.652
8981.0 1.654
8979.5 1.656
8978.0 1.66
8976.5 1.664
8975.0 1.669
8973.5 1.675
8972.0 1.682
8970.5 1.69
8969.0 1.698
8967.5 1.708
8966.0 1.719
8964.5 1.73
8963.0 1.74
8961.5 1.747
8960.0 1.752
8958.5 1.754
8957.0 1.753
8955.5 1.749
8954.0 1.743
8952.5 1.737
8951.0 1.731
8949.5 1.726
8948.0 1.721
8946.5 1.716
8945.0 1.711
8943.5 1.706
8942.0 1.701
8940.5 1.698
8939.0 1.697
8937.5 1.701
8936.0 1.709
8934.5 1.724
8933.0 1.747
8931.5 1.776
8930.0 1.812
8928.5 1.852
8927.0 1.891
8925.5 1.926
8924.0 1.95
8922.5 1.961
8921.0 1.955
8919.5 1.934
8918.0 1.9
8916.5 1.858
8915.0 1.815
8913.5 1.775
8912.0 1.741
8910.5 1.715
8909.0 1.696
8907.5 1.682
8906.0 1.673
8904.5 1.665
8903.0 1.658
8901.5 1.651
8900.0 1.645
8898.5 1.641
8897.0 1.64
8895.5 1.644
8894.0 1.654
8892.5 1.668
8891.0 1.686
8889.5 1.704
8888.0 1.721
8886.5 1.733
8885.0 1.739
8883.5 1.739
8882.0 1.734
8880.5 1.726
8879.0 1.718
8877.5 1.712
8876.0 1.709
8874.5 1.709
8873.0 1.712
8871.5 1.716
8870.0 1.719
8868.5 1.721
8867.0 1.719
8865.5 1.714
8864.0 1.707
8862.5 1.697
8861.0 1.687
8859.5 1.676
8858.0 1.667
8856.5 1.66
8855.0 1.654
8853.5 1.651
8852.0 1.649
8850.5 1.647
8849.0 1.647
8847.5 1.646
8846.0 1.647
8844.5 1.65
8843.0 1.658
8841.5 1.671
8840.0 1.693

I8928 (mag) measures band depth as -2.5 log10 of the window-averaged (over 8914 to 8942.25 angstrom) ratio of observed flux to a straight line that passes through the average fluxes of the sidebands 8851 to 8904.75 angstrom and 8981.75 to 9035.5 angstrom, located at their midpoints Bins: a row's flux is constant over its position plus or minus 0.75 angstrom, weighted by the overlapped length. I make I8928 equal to -0.10 mag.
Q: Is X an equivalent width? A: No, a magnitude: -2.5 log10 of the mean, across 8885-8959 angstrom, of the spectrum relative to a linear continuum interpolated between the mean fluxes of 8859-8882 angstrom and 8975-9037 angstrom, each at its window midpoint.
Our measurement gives -0.04 mag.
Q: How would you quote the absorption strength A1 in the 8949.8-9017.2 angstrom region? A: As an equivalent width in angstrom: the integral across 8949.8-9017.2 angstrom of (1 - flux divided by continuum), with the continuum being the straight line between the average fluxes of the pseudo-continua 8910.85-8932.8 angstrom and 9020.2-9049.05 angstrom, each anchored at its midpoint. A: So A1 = 2.7 angstrom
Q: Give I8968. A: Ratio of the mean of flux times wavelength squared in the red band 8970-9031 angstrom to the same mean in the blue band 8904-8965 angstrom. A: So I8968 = 0.9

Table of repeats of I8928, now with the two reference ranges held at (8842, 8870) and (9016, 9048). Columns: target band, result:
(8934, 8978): -0.04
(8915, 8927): -0.16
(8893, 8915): -0.01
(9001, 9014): 0.02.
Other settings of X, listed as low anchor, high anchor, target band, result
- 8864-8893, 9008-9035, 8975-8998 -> -0.01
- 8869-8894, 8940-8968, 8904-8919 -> -0.02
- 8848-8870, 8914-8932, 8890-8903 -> 0.09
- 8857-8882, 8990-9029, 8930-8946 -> -0.04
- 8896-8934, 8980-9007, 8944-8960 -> -0.01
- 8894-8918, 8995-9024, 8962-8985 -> -0.02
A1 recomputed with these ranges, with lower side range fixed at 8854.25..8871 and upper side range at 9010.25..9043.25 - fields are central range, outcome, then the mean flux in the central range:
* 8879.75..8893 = -0.28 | 1.72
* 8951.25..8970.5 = -0.99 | 1.73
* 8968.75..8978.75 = -0.20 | 1.68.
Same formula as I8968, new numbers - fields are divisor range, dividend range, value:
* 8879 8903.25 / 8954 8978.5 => 1.03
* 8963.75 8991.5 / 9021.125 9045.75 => 0.99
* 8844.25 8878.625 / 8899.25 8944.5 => 1.07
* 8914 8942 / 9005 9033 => 0.90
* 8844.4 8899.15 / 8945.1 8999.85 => 1.02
